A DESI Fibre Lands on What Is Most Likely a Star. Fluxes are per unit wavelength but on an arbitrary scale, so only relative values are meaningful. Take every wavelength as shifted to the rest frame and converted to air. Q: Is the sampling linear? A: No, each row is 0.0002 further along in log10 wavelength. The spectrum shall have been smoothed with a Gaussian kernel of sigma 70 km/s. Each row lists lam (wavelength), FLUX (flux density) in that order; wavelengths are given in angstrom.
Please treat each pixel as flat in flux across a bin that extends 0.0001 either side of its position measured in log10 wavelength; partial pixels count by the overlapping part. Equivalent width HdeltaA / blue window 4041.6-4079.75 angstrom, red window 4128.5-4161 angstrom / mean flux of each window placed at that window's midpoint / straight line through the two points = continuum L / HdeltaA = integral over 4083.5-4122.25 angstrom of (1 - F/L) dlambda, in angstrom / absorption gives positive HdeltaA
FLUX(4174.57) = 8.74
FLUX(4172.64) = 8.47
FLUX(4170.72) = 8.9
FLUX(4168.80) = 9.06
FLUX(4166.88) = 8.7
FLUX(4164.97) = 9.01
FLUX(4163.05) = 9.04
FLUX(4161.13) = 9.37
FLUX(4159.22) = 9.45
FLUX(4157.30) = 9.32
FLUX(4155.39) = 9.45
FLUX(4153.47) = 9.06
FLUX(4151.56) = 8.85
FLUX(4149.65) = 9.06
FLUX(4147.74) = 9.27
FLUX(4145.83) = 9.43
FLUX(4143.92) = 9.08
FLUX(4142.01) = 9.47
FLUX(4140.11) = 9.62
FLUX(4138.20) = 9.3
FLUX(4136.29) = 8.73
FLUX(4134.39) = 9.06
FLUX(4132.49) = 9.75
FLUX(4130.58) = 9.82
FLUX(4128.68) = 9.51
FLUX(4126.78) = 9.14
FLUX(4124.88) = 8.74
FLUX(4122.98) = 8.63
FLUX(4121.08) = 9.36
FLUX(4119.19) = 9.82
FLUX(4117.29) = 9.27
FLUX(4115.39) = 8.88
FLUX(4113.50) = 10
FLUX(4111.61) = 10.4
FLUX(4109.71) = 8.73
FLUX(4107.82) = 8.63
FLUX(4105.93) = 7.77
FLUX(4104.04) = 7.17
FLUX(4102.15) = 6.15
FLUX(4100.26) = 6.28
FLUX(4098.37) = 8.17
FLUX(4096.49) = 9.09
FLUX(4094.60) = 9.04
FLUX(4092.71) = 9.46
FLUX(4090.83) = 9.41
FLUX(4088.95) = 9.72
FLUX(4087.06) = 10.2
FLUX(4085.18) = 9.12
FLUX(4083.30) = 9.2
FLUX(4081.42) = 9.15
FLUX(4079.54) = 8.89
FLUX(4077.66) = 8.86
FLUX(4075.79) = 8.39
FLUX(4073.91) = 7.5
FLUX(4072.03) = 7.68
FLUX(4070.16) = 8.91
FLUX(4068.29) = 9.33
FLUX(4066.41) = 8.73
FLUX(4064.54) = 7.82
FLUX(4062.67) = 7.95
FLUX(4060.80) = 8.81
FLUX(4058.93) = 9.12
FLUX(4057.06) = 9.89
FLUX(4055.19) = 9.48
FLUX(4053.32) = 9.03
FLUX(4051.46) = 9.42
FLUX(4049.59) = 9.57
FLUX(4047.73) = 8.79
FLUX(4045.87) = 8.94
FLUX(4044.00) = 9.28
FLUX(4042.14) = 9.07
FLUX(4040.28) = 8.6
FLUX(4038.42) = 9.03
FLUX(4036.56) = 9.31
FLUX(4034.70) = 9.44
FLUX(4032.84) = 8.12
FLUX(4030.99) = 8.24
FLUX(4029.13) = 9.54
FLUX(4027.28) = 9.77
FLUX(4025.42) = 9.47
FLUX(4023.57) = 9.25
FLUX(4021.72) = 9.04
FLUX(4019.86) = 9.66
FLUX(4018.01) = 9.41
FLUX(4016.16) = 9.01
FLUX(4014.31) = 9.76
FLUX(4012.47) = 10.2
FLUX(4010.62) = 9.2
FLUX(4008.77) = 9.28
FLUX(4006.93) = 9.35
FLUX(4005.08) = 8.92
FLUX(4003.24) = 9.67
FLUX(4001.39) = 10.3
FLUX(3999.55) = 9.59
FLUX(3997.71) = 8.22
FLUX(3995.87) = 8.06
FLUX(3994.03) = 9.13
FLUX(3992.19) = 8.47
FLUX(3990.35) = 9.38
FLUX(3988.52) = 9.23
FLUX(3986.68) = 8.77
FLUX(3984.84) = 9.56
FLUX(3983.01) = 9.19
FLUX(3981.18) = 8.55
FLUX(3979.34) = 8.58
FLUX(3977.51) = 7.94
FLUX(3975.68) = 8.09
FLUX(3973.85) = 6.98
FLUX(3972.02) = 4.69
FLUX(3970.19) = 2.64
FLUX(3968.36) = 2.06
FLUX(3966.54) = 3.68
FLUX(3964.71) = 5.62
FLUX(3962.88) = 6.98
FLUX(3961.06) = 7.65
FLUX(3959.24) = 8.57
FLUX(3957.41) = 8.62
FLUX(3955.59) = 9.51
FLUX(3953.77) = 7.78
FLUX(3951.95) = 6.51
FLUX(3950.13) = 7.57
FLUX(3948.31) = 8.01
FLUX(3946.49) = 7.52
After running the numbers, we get 1.0 angstrom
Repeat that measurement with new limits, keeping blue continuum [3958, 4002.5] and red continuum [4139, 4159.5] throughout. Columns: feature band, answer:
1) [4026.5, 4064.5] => -3.7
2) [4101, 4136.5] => 0.2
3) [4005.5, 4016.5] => -2.2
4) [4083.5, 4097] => -1.2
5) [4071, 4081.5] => 0.2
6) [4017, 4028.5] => -2.0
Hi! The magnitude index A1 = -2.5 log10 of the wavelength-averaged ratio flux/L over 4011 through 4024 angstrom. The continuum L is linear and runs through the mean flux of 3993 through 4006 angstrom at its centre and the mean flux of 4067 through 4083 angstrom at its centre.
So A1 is -0.06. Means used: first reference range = 9.12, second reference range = 8.62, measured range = 9.47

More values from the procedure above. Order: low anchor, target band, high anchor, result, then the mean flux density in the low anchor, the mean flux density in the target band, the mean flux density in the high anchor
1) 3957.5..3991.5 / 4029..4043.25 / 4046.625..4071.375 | -0.05 mag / 7.17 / 8.89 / 8.98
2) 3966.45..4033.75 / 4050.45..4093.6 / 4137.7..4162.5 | -0.01 mag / 8.47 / 8.96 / 9.28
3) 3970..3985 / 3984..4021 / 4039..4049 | -0.15 mag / 7.48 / 9.26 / 8.96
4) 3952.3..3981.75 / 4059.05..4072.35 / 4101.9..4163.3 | -0.05 mag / 6.72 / 8.54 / 9.11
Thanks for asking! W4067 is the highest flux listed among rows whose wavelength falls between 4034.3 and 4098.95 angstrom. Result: 10.2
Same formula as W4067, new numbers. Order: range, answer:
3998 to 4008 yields 10.3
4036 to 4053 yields 9.57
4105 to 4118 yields 10.4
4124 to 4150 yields 9.82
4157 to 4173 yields 9.45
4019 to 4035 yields 9.77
